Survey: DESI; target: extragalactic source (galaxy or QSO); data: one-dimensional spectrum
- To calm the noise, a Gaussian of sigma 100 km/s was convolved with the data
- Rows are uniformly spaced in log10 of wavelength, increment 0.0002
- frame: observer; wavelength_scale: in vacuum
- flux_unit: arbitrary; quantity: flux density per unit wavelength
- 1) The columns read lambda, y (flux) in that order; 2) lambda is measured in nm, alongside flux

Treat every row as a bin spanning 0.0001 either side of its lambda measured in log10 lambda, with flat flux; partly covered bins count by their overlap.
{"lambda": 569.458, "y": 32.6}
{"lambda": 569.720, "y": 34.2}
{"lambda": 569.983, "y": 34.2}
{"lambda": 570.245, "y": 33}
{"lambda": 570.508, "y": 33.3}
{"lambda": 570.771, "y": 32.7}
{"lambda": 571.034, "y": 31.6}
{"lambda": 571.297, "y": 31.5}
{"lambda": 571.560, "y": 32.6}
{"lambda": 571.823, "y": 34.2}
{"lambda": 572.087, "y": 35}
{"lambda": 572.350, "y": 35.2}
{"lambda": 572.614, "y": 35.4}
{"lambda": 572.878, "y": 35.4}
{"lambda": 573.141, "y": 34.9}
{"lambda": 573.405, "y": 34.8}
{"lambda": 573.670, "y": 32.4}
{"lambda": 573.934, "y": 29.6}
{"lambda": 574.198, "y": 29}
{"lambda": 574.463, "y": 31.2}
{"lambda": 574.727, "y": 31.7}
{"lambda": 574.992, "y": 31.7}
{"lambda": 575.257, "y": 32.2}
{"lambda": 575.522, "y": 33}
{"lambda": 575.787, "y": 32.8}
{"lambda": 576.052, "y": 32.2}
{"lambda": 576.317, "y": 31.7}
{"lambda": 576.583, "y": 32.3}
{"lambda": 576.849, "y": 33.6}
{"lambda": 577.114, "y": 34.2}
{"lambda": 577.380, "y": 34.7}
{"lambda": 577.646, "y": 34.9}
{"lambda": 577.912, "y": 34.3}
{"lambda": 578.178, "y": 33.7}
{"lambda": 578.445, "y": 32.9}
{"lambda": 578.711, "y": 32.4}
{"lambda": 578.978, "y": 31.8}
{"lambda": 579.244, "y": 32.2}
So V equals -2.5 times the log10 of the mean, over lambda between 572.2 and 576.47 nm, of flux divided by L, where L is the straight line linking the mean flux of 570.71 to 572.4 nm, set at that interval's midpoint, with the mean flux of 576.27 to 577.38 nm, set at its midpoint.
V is 0.02 mag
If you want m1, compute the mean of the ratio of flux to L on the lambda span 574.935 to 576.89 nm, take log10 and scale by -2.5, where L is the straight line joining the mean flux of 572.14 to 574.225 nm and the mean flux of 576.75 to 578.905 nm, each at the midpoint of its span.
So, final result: 0.04 mag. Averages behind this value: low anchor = 33.6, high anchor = 33.8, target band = 32.4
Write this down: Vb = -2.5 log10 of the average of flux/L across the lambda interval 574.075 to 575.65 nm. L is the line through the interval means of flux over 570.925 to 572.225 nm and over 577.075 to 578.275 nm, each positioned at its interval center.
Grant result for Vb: 0.08 mag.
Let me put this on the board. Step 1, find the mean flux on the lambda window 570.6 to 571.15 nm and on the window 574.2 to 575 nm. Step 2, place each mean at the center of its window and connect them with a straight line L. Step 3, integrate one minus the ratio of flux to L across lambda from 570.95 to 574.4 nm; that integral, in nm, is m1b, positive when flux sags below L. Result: -0.163 nm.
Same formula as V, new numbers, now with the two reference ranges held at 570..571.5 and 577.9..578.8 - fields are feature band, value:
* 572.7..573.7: -0.06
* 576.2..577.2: 0.01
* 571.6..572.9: -0.07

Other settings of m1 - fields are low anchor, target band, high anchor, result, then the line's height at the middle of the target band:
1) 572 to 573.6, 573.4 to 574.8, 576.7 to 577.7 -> 0.12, 34.8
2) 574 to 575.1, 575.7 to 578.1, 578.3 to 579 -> -0.06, 31.7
